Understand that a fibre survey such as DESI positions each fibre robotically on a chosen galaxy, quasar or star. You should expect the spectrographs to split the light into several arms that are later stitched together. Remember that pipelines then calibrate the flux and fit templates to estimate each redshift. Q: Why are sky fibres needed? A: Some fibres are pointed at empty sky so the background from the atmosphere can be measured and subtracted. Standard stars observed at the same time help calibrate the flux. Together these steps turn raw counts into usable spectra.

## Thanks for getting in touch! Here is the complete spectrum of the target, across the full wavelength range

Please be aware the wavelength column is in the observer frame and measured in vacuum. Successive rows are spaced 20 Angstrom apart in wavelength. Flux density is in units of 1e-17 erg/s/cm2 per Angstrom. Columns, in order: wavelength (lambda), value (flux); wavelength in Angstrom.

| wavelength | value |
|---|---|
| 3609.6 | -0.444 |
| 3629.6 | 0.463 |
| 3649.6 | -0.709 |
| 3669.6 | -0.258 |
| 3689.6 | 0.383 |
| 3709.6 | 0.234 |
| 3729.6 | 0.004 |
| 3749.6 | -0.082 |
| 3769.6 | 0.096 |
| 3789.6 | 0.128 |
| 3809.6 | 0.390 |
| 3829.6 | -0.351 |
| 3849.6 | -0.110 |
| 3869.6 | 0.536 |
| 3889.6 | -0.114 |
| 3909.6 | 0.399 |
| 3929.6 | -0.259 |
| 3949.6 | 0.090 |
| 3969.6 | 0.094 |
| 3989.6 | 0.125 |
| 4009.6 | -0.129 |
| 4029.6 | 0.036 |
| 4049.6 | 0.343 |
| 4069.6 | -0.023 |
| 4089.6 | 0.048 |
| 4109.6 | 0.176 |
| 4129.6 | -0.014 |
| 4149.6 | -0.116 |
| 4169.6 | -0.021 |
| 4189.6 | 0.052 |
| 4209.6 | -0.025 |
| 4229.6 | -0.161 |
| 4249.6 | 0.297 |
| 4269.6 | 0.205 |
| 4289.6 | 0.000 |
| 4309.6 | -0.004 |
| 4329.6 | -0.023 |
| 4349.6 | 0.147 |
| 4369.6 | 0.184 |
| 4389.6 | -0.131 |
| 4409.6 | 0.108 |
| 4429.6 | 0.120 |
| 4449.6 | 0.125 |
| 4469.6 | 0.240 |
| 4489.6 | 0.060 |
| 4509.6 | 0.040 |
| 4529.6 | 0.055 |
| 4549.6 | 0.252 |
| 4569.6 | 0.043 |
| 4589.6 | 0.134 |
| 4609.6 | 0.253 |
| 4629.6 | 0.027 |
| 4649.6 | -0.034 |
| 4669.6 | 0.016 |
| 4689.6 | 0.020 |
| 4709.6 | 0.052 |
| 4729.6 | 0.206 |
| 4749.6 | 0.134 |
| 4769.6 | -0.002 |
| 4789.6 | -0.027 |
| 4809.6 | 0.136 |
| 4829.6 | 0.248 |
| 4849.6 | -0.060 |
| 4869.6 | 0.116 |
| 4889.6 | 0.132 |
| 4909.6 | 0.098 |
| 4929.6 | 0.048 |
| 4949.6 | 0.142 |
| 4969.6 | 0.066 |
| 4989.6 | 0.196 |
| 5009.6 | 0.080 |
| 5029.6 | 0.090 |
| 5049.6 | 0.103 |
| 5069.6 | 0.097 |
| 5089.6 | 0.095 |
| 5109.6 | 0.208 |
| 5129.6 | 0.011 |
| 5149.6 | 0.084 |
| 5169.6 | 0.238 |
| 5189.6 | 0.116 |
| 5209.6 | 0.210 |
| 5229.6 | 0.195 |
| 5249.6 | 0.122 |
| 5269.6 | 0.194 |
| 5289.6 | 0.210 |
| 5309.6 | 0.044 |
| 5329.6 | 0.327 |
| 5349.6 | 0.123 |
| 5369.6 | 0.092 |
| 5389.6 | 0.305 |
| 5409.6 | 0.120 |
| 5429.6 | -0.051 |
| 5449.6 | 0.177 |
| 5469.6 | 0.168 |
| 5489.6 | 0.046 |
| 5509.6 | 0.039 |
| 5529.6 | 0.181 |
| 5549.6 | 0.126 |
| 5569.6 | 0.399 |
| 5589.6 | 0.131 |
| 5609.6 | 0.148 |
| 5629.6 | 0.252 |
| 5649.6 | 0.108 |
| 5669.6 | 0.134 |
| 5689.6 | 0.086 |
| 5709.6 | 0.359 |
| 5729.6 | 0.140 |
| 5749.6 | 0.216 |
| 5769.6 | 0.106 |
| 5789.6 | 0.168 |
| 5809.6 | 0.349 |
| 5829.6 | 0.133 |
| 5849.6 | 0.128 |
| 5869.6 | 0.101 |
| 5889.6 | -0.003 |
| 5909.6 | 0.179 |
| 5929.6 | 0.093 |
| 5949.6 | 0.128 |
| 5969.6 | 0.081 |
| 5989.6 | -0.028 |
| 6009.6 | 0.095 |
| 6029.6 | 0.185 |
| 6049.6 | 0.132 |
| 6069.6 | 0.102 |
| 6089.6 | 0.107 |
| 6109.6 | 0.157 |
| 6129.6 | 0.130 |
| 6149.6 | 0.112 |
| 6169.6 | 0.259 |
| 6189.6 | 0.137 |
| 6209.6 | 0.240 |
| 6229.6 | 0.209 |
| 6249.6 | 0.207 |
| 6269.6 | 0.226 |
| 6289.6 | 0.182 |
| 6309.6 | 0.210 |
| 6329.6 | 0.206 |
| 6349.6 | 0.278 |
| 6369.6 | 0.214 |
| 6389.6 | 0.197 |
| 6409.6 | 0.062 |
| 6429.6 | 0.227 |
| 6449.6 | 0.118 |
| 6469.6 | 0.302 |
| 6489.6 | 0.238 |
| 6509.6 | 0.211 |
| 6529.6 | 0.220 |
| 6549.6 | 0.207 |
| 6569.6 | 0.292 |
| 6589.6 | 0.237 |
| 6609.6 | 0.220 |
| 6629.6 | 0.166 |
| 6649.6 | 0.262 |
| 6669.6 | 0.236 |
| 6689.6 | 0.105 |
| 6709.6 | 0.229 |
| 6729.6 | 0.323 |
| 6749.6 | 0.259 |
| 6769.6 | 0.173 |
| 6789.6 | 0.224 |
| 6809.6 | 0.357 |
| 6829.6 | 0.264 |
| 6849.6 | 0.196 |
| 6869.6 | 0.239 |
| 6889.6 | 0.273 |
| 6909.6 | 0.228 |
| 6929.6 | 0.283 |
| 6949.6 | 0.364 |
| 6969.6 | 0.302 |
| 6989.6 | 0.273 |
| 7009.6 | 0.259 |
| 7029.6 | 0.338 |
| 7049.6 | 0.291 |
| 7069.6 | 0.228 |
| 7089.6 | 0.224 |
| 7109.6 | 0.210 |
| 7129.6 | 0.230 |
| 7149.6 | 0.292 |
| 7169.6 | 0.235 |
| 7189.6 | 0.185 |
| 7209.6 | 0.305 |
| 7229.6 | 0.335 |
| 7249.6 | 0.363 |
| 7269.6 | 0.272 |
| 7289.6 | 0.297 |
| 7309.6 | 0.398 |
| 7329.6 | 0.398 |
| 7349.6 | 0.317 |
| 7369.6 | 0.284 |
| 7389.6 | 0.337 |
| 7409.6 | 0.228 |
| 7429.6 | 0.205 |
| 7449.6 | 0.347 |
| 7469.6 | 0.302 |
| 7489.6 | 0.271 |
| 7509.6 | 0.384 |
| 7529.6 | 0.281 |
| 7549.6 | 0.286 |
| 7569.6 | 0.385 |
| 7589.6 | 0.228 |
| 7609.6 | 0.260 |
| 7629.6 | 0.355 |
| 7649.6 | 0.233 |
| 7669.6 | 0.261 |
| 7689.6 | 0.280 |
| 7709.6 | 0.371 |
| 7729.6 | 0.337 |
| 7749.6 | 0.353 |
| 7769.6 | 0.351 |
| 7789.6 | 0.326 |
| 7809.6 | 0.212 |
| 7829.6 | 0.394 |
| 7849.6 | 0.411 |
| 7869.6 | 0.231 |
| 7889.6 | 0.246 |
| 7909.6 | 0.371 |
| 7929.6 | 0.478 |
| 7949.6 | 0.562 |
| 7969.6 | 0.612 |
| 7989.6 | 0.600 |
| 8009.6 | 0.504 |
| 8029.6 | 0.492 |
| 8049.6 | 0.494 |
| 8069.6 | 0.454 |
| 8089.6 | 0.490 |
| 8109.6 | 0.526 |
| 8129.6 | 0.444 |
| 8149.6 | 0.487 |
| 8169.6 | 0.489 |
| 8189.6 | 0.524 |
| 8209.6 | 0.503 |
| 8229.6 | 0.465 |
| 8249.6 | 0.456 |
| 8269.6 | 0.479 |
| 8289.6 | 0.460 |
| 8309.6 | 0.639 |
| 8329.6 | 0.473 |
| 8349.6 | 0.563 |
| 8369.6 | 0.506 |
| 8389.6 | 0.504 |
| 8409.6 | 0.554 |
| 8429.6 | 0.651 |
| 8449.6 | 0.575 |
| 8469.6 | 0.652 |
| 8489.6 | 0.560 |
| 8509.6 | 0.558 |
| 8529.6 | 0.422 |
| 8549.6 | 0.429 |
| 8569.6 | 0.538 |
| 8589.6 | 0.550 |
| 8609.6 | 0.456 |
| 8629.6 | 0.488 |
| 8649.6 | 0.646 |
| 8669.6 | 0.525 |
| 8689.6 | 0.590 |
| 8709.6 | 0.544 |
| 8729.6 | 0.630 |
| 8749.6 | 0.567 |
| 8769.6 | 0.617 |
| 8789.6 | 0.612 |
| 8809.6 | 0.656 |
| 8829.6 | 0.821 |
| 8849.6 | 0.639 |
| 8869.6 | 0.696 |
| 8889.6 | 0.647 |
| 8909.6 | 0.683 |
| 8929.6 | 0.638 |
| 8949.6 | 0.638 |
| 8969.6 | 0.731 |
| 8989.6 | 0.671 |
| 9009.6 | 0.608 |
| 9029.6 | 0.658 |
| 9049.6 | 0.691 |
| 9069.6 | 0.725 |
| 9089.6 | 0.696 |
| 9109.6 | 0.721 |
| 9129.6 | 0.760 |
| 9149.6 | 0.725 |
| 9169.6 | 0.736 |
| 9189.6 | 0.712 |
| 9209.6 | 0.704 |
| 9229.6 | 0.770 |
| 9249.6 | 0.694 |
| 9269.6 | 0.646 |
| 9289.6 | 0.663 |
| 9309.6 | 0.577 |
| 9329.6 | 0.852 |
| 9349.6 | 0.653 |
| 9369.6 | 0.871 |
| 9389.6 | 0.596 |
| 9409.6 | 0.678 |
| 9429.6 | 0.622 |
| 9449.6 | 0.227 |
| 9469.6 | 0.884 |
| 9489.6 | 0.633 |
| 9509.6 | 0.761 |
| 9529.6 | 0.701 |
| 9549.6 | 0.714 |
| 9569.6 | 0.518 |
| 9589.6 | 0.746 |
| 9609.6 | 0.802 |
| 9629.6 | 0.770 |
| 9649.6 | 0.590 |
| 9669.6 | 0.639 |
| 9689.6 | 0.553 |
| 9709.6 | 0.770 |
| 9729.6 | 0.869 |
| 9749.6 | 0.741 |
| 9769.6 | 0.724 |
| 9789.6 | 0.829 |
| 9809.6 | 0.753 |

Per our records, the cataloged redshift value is 0.98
